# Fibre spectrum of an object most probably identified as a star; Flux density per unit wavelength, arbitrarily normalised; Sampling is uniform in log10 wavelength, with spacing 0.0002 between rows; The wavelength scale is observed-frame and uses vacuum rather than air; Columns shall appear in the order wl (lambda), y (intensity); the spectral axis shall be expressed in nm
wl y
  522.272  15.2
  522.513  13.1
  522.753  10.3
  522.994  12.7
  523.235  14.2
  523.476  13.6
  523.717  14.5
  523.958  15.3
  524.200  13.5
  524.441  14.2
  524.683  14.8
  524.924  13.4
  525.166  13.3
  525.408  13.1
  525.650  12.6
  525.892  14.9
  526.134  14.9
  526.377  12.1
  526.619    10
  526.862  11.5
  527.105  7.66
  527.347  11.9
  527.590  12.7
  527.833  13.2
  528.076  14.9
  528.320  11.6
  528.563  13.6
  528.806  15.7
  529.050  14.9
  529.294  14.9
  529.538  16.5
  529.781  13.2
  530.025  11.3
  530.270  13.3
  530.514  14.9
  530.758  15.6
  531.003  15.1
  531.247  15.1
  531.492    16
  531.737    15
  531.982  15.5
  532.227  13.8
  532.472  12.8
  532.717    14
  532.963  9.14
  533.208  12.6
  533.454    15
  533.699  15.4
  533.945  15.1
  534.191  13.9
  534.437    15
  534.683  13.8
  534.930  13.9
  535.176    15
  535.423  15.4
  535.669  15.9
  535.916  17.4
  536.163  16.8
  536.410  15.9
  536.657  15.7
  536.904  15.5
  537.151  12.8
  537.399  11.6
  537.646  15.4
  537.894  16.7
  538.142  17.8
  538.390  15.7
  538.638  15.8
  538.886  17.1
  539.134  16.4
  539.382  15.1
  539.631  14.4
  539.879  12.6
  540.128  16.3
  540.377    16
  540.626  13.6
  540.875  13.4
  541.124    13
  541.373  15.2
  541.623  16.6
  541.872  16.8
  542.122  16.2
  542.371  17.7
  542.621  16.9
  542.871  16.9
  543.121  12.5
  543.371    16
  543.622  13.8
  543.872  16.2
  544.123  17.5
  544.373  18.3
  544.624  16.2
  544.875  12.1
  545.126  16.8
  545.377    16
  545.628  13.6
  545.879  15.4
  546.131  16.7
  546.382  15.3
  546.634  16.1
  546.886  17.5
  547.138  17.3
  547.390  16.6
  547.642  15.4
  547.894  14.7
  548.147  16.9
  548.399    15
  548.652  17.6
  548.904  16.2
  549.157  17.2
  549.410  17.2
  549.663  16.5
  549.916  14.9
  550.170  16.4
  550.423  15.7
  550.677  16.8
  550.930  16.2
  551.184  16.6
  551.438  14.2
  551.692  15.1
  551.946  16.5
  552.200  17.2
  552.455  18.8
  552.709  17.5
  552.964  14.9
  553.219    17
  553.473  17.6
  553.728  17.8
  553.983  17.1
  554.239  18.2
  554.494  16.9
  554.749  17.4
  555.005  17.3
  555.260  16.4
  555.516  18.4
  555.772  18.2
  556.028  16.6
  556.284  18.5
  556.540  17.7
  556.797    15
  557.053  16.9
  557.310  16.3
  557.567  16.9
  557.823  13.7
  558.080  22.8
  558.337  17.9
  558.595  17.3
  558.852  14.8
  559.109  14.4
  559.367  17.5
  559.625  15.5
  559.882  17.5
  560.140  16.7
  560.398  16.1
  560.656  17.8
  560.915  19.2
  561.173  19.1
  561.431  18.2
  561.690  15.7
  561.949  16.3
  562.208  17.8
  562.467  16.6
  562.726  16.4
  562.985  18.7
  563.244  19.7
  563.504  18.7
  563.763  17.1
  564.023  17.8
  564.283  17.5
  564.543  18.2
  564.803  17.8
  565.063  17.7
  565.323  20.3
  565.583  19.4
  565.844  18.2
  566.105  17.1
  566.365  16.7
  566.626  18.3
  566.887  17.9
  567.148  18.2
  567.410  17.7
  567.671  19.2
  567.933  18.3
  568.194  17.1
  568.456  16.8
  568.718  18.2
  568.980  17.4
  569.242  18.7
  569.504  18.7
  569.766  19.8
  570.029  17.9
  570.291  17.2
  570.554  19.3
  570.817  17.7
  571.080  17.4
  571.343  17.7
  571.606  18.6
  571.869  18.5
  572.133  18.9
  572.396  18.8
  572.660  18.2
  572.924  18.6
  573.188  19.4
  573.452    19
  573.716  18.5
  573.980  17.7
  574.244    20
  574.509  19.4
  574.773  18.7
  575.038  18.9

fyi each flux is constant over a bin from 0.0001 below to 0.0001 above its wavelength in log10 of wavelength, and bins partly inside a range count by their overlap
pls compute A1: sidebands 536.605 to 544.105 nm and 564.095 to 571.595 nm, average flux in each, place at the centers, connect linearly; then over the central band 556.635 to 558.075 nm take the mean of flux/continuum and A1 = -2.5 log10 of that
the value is 0.04 mag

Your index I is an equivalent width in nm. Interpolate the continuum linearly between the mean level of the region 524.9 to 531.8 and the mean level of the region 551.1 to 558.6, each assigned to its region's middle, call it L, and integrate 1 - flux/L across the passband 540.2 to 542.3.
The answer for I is 0.01 nm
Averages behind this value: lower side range 13.5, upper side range 17.1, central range 15.2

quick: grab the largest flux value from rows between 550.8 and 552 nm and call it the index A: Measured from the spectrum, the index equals 16.6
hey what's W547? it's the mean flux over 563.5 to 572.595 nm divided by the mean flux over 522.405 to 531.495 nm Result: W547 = 1.3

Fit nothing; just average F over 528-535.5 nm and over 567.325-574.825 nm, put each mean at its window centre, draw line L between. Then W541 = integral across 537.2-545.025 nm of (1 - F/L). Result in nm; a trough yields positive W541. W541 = -0.115 nm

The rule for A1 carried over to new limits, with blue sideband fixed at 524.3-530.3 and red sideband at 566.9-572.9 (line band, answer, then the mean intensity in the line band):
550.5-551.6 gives 0.01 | 15.9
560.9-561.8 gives -0.05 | 18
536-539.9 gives -0.07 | 15.4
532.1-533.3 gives 0.11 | 12.5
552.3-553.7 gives -0.06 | 17.2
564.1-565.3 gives -0.03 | 18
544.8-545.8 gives 0.04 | 14.8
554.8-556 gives -0.06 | 17.5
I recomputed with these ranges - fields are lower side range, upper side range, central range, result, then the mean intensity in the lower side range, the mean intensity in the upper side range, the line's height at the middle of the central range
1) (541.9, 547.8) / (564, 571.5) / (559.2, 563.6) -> 0.01 nm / 16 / 18.1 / 17.5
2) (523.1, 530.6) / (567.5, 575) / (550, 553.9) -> -0.07 nm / 13.4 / 18.4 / 16.2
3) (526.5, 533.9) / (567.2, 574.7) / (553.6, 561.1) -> -0.17 nm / 13.6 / 18.4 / 16.8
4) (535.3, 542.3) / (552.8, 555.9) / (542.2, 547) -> 0.07 nm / 15.4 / 17.3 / 16.1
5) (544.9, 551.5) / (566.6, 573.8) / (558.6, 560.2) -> 0.10 nm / 16.1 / 18.3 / 17.2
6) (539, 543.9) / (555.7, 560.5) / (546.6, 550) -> -0.10 nm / 15.3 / 16.8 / 15.9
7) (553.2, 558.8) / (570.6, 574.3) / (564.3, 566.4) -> -0.03 nm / 17.3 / 18.5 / 18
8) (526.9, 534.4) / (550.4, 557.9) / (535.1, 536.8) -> -0.18 nm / 13.8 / 16.8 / 14.5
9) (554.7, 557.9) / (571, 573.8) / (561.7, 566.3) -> -0.05 nm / 16.9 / 18.5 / 17.7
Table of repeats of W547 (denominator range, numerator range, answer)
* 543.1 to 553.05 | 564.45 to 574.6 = 1.14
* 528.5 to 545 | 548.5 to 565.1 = 1.14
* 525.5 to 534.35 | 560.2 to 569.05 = 1.31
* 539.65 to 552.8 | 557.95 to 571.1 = 1.12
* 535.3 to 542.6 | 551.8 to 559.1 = 1.11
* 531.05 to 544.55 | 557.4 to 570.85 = 1.17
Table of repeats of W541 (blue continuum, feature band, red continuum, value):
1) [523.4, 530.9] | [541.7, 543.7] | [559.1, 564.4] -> -0.089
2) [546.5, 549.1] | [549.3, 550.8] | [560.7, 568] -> 0.030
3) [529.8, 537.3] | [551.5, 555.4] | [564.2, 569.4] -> -0.087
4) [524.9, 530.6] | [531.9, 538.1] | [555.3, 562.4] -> -0.226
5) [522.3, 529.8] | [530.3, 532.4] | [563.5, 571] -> -0.156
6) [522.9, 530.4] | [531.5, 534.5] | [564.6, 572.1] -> 0.019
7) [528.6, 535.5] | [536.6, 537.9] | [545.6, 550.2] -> 0.049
